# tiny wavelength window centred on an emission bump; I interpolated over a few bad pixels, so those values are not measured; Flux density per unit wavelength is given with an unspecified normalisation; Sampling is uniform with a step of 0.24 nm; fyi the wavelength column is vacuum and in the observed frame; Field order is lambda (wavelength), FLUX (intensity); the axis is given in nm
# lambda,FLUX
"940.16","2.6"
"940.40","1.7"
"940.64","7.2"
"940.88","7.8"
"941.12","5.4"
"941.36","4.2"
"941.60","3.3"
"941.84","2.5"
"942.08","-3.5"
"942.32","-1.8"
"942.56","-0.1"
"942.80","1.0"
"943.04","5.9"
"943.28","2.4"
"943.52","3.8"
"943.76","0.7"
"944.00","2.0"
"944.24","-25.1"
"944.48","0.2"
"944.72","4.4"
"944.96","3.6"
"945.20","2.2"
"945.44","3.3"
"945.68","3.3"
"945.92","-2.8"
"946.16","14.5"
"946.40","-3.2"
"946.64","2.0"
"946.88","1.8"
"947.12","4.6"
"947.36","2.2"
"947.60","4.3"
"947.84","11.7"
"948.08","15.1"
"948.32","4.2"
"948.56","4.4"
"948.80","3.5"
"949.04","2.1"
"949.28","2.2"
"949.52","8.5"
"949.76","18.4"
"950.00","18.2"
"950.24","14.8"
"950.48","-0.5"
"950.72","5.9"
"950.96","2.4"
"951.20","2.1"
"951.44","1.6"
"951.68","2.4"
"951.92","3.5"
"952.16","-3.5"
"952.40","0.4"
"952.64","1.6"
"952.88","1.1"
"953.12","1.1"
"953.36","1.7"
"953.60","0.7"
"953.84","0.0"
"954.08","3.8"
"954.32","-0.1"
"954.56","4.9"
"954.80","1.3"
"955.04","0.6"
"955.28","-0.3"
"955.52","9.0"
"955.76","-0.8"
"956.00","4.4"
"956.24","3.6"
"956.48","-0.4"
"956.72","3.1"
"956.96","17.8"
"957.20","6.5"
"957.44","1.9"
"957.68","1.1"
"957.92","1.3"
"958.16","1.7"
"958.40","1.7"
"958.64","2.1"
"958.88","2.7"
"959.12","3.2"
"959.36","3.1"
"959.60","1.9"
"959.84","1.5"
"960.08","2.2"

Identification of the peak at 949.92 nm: [O III] 5007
